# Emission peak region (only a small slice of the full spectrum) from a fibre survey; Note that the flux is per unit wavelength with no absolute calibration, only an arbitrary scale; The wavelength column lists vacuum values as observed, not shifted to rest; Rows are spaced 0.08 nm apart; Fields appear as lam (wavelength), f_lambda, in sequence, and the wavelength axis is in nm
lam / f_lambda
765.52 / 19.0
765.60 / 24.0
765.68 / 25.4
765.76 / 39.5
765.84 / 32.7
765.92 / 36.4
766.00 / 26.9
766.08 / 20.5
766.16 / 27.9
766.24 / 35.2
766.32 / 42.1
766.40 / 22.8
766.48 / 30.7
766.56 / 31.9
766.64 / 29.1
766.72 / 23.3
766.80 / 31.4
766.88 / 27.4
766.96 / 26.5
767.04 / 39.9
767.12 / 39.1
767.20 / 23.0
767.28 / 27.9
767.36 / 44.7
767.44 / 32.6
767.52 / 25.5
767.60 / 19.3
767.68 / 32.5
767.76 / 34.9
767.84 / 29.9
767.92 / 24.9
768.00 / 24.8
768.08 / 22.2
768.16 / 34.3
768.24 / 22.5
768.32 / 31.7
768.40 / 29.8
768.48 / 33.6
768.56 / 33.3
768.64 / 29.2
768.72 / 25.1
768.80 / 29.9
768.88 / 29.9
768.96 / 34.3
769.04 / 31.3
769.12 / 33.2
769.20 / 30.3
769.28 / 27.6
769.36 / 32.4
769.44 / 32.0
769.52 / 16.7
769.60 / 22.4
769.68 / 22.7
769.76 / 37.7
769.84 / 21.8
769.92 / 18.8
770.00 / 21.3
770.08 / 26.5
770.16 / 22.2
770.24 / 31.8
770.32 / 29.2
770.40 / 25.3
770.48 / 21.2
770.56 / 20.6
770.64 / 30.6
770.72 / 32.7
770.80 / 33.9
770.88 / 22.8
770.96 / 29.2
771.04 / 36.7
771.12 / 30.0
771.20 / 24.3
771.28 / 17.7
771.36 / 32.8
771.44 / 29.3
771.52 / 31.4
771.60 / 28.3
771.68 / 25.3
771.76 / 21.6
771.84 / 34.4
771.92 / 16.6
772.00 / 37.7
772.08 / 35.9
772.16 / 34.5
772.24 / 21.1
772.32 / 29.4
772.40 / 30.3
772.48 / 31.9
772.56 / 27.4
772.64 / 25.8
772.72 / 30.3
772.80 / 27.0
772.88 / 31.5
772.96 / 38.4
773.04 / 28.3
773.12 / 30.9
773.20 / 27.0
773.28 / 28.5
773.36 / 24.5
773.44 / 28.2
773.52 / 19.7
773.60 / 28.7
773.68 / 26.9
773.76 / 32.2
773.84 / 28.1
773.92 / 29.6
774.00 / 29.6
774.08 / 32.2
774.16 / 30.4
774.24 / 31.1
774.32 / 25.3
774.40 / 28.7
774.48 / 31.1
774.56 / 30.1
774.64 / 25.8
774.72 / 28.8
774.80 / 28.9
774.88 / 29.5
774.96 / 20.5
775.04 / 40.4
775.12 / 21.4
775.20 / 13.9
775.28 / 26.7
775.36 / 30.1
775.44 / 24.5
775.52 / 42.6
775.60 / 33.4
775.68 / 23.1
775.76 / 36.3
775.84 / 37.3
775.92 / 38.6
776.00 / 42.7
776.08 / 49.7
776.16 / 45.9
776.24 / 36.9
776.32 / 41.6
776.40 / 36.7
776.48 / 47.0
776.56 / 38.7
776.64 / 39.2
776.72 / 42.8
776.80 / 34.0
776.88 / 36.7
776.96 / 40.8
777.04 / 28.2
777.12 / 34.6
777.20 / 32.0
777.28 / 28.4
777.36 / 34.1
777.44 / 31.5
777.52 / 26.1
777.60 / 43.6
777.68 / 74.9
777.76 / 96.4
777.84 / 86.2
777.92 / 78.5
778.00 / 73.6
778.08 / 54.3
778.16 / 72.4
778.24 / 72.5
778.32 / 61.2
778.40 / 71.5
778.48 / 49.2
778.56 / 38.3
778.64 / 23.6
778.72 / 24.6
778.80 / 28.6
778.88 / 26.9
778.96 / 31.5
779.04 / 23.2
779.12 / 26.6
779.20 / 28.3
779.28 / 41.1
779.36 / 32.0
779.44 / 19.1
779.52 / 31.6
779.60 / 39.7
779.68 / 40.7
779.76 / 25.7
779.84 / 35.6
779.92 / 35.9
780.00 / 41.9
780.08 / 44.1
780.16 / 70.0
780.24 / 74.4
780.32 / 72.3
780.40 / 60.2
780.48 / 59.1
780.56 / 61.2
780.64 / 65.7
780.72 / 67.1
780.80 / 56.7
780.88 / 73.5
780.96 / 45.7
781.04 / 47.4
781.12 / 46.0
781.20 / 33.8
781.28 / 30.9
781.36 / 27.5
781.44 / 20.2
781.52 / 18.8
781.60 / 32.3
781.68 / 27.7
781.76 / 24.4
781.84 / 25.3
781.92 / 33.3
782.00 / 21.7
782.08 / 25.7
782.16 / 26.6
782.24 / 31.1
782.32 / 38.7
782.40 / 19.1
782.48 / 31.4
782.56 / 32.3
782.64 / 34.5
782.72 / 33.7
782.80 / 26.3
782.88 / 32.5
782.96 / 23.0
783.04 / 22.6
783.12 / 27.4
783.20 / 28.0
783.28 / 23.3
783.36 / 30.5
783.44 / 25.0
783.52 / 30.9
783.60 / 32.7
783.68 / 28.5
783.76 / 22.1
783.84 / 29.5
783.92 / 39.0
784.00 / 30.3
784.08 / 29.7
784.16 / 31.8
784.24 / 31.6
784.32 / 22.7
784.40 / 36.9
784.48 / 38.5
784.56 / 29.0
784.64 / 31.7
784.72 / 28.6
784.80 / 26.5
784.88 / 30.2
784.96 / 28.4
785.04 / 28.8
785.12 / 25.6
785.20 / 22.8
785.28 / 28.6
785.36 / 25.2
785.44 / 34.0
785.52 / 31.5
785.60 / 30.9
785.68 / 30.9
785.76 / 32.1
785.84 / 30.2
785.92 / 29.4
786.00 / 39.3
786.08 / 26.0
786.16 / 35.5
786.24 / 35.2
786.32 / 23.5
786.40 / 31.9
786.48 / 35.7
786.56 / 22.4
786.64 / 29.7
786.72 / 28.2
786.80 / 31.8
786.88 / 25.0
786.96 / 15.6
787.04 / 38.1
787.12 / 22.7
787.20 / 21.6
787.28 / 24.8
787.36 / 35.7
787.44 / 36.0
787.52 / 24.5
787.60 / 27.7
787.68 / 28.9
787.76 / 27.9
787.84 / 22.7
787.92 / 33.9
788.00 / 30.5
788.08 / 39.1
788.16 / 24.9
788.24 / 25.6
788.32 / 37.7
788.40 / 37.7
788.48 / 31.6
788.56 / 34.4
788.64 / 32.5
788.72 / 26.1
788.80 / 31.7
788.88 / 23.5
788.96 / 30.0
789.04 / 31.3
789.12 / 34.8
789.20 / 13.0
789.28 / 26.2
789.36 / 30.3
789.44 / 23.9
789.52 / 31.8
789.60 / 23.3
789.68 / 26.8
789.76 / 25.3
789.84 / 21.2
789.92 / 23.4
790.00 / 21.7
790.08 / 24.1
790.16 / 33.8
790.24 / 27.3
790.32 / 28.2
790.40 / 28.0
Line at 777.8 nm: H-alpha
